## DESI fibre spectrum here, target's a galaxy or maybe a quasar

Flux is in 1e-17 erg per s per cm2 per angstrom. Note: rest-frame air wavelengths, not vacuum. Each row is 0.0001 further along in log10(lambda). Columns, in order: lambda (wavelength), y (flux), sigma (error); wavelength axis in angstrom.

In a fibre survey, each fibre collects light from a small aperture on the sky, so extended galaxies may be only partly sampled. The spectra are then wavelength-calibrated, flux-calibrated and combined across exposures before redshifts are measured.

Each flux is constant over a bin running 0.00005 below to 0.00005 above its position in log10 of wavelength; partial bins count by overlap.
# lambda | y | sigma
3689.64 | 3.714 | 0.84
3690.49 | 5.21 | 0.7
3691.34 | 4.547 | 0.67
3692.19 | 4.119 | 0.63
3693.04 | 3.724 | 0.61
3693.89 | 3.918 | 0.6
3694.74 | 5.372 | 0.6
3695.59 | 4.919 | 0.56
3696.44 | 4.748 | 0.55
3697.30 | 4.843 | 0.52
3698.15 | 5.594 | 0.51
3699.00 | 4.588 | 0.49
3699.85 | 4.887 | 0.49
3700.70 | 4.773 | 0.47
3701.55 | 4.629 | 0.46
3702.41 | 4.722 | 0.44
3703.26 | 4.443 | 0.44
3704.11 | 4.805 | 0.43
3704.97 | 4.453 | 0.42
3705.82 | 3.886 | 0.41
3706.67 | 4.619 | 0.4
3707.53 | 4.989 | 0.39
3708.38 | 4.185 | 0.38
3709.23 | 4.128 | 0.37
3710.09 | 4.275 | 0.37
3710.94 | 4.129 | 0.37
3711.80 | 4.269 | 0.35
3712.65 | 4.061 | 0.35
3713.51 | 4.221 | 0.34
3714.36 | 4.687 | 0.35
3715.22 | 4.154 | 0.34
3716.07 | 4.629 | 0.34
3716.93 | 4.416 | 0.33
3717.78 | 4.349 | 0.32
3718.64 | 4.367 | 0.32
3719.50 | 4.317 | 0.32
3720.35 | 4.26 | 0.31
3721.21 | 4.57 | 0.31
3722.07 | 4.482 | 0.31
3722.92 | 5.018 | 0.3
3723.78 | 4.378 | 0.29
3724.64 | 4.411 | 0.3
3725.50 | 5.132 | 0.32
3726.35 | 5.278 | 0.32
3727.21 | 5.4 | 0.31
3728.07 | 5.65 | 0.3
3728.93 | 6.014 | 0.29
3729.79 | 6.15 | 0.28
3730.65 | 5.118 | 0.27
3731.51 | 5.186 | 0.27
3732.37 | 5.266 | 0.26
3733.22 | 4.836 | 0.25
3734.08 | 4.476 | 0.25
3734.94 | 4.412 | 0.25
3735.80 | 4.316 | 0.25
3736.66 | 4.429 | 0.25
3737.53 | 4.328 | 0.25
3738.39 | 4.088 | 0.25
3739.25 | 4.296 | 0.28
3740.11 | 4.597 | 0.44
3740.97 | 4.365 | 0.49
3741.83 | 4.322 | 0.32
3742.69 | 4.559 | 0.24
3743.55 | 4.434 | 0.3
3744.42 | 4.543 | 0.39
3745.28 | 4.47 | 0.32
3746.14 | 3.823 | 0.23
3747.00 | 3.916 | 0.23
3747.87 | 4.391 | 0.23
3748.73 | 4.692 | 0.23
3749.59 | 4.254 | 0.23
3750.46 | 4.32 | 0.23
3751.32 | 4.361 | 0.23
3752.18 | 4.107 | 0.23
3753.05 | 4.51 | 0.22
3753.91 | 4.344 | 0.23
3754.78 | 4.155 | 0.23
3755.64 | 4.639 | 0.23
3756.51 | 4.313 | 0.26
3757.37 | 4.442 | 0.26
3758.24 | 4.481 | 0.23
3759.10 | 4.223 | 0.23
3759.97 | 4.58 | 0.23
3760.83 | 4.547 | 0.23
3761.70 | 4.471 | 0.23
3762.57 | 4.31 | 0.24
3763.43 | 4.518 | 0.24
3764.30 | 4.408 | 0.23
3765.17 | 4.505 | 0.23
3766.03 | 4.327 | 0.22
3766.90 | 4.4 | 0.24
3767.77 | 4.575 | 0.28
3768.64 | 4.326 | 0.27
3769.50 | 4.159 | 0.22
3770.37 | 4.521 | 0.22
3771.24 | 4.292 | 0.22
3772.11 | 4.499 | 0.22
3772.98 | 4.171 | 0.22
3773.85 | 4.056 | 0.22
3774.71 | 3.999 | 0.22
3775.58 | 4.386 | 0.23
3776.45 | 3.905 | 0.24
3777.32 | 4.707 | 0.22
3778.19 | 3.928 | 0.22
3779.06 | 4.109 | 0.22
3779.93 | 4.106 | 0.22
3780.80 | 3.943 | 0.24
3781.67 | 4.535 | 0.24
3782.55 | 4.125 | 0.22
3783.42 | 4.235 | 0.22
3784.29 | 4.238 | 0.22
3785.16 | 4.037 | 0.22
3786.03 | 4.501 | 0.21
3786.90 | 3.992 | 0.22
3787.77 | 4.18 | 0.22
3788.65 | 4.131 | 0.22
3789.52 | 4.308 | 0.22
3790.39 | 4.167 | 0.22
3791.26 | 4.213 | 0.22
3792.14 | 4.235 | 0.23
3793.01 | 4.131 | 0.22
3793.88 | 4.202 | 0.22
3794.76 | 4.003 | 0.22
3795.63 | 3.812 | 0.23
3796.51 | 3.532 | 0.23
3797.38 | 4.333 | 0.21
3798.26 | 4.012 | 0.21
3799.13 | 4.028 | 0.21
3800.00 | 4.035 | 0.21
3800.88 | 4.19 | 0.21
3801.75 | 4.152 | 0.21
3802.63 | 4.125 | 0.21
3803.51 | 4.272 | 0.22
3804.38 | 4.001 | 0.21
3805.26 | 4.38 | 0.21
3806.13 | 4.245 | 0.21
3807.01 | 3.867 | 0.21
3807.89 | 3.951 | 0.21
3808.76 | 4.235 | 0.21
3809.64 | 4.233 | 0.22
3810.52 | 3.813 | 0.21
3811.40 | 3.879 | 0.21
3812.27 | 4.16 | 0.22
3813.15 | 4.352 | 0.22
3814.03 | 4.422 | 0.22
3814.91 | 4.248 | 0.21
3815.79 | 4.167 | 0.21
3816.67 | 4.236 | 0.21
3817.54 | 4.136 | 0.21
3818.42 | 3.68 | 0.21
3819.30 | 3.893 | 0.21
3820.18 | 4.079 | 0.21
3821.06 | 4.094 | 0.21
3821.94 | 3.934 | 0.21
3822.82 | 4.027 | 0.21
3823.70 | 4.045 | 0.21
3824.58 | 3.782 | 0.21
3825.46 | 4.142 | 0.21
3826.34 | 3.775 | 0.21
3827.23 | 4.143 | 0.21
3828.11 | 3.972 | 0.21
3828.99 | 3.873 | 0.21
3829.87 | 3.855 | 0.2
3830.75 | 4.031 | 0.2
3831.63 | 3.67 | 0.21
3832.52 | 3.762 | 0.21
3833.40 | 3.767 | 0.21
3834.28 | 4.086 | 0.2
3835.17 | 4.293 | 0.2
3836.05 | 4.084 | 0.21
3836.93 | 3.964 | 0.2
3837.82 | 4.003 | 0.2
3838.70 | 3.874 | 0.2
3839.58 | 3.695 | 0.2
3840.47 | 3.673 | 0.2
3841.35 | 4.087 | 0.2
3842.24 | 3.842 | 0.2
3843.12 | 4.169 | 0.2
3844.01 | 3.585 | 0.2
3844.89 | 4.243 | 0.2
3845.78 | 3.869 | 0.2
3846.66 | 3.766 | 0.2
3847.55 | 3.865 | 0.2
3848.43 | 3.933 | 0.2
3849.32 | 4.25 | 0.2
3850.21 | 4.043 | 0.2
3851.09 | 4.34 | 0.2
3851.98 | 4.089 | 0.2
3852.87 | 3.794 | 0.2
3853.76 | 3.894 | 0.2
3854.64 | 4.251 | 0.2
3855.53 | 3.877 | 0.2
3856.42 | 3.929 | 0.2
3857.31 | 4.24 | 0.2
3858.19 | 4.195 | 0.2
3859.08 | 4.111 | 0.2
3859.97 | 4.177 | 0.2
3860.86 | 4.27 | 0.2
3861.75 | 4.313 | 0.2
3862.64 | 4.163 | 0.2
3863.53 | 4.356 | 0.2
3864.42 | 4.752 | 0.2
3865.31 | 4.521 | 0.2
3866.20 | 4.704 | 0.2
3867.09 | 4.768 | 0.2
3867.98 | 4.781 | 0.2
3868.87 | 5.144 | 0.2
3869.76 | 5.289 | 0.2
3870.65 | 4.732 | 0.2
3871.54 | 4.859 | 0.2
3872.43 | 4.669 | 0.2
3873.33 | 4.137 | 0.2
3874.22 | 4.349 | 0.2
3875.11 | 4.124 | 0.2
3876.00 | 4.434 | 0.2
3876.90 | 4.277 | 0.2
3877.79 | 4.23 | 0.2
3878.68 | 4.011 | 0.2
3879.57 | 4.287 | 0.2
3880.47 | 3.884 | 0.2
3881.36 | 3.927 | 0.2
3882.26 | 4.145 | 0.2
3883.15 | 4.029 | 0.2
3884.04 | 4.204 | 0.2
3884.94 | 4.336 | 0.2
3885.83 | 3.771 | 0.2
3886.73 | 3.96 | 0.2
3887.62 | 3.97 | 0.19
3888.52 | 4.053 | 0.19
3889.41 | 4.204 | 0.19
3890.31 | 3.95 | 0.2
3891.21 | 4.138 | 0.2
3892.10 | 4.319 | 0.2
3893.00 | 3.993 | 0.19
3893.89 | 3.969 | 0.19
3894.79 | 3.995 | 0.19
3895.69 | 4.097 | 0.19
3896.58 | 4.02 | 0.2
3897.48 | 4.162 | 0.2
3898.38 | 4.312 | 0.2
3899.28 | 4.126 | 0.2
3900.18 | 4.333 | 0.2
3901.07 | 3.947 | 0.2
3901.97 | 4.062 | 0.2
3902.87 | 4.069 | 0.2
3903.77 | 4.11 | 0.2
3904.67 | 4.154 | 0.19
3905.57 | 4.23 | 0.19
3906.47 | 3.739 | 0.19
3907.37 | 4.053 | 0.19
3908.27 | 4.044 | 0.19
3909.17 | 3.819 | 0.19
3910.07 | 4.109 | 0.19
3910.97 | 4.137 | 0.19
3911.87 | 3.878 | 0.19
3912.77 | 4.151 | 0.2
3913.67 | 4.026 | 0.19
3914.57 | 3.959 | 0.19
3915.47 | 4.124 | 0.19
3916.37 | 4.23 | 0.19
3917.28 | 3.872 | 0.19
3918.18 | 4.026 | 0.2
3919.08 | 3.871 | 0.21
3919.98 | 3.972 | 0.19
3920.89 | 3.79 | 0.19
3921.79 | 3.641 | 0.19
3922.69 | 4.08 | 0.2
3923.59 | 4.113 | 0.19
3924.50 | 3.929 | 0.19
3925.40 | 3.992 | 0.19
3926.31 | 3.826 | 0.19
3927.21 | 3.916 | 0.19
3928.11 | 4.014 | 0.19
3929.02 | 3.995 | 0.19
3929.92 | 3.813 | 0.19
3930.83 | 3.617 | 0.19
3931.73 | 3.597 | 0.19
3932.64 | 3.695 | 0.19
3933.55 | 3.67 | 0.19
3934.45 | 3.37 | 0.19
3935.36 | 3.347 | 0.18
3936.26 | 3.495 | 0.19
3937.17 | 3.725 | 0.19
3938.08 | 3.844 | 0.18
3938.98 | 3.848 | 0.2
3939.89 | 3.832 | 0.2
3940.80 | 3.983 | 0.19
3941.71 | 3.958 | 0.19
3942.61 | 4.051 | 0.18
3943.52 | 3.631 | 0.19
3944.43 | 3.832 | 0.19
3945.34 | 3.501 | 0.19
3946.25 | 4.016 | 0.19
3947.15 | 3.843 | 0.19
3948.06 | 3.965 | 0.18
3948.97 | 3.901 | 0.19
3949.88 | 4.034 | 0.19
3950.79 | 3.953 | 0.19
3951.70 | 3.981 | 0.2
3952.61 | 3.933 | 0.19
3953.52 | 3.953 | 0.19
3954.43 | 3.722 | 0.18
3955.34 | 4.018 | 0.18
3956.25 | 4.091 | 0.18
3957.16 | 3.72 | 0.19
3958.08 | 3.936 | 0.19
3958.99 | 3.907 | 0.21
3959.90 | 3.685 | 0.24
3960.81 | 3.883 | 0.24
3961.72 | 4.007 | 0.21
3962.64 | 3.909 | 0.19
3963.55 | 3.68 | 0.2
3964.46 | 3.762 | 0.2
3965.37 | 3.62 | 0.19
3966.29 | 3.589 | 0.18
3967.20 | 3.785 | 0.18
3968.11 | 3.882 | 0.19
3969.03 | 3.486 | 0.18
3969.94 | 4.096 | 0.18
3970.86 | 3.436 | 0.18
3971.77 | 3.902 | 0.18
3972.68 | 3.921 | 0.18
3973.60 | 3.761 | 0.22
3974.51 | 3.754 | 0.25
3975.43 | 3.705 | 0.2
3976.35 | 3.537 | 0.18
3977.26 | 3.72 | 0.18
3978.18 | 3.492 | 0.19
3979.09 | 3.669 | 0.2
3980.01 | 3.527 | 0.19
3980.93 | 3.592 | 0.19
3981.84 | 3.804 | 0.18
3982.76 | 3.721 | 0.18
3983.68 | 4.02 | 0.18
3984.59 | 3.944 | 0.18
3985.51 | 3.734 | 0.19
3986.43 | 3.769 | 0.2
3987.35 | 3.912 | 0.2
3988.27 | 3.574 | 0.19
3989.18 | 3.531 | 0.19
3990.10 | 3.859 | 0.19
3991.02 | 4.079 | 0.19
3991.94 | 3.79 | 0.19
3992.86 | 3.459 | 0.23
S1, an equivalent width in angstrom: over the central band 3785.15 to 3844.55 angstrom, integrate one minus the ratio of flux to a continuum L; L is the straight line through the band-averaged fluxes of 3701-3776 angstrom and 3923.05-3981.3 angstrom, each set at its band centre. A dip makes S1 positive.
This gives 2.9 angstrom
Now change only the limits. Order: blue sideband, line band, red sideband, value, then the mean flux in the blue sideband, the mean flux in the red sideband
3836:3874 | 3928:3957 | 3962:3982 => 0.16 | 4.22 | 3.71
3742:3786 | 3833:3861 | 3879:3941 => 0.77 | 4.32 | 3.97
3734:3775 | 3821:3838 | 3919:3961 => 0.77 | 4.36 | 3.84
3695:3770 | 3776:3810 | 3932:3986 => 1.65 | 4.55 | 3.79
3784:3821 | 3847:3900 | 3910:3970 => -3.31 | 4.11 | 3.86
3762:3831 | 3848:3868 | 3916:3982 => -1.14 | 4.15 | 3.81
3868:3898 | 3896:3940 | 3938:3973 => 1.30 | 4.24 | 3.85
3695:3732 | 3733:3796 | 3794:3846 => 1.01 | 4.7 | 4.01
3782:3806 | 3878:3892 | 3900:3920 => -0.03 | 4.14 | 4.04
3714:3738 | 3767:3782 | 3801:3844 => 0.52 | 4.79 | 4.02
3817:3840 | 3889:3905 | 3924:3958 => -0.96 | 3.95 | 3.83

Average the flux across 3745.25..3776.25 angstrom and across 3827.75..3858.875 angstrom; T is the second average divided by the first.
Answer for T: 0.91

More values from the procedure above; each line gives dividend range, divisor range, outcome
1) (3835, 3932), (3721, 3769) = 0.90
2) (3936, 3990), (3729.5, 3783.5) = 0.86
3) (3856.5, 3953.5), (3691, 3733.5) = 0.87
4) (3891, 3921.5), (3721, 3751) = 0.87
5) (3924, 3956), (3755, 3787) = 0.89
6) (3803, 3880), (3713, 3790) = 0.93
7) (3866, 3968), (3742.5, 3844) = 0.97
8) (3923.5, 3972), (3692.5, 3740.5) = 0.82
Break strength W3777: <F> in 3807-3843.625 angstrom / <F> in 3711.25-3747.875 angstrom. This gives 0.9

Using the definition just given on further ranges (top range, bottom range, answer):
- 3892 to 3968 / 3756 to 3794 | 0.91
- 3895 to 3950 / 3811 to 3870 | 0.96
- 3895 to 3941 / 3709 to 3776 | 0.87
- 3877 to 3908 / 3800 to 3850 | 1.02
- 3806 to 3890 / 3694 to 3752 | 0.90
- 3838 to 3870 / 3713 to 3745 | 0.89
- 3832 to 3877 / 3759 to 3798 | 0.99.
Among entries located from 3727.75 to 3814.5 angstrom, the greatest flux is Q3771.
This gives 6.15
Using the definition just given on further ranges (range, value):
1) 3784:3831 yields 4.501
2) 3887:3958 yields 4.333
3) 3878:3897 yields 4.336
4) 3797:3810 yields 4.38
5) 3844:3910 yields 5.289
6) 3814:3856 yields 4.422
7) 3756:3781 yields 4.707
